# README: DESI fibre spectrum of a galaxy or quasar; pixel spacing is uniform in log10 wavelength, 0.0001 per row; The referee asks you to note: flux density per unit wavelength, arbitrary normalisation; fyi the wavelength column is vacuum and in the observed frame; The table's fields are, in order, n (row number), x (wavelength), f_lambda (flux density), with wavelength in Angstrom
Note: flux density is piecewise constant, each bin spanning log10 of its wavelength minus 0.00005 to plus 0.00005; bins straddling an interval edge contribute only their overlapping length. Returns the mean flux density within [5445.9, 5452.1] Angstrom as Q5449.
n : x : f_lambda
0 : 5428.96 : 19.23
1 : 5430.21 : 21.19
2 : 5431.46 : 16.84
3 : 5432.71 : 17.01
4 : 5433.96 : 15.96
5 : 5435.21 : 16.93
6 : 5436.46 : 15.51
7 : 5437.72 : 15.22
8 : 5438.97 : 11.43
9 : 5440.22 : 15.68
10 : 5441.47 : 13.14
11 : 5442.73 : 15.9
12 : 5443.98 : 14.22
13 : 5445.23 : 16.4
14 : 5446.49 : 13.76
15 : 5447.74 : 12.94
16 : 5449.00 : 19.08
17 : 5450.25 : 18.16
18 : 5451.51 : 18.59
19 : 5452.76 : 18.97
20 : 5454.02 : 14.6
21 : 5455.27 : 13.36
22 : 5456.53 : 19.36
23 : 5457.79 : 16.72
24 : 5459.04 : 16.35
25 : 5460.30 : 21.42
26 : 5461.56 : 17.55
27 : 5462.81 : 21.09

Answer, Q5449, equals 16.5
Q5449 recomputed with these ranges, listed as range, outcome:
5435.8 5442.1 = 14.2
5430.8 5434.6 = 16.7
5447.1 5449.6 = 16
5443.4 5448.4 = 14.3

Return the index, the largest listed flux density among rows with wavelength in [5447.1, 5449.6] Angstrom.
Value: 19.08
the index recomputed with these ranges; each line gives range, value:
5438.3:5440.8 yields 15.68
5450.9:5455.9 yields 18.97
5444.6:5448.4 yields 16.4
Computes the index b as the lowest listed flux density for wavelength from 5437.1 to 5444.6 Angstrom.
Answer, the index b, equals 11.43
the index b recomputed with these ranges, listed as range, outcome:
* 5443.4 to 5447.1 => 13.76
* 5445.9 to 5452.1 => 12.94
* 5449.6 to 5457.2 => 13.36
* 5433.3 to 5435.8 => 15.96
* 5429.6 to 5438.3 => 15.22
